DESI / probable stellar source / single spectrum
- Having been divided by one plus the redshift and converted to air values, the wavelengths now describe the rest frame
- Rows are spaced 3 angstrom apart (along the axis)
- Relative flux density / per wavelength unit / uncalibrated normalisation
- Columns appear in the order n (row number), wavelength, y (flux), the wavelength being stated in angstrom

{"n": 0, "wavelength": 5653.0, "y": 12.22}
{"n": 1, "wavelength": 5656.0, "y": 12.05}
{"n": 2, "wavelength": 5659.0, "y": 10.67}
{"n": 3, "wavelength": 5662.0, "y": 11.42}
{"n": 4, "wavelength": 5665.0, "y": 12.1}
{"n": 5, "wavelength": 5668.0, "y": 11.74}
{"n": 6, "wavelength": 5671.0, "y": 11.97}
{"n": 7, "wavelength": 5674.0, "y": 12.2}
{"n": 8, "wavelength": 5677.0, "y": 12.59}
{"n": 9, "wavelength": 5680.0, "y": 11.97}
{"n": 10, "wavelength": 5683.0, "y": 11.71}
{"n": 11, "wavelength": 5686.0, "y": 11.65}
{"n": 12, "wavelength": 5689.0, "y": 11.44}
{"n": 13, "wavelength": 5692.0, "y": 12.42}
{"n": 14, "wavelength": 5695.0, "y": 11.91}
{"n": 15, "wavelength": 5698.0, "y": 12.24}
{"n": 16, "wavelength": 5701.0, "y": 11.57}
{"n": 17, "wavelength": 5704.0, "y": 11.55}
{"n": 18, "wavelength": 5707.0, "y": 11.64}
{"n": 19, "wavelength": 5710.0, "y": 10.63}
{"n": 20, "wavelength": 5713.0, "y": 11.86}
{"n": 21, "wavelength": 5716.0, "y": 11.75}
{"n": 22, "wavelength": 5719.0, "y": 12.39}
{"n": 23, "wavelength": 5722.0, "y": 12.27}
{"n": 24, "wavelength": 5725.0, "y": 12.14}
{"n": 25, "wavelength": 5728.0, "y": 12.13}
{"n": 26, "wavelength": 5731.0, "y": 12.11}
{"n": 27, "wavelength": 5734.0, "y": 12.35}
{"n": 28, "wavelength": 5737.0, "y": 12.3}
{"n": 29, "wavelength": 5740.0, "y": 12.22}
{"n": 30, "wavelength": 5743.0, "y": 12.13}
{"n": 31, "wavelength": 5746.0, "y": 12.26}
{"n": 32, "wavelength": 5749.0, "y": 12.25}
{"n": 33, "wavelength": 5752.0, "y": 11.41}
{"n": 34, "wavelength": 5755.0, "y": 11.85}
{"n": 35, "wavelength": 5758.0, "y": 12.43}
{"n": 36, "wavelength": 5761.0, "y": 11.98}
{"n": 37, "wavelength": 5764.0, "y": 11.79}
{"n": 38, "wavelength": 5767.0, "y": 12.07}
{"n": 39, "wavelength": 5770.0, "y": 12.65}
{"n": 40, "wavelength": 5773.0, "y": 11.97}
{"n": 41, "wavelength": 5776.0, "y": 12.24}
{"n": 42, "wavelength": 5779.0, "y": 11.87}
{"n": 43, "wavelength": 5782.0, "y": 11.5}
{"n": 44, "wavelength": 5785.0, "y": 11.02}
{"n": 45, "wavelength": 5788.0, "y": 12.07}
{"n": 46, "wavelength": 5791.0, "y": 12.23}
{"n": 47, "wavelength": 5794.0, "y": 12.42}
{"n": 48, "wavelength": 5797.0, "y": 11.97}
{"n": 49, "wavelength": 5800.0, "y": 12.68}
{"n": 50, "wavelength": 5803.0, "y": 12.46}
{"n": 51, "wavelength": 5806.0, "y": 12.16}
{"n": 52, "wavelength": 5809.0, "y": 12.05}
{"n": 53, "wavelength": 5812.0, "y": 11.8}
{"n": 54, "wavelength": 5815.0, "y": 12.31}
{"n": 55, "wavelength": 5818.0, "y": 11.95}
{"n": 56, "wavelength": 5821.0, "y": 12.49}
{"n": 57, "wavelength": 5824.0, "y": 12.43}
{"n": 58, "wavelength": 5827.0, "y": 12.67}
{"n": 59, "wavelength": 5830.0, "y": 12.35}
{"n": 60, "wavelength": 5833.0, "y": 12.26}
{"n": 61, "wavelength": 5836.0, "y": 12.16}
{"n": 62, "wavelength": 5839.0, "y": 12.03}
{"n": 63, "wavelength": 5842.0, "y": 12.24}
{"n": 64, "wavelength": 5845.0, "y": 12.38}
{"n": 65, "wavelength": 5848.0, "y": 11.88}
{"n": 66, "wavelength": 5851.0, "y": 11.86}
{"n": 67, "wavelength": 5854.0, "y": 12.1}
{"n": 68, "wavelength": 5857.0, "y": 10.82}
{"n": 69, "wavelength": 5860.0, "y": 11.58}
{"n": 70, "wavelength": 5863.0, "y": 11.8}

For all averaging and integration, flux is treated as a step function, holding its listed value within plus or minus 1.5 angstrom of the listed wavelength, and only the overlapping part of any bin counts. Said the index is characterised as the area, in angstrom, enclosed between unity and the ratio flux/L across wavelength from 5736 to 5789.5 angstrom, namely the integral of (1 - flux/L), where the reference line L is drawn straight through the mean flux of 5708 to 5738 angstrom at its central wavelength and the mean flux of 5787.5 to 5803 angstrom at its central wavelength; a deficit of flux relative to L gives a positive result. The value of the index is 0.71 angstrom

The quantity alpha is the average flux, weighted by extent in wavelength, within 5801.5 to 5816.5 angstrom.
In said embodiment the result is 12.2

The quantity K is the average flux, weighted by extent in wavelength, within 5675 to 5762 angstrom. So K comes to 12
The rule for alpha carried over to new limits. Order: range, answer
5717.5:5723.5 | 12.3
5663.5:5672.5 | 11.9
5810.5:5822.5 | 12.1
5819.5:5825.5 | 12.5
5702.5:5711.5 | 11.3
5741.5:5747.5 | 12.2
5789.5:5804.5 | 12.4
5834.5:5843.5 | 12.1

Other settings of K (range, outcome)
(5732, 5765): 12.1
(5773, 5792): 11.8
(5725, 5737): 12.2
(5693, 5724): 11.8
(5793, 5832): 12.3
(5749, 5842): 12.1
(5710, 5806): 12.1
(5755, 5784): 12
